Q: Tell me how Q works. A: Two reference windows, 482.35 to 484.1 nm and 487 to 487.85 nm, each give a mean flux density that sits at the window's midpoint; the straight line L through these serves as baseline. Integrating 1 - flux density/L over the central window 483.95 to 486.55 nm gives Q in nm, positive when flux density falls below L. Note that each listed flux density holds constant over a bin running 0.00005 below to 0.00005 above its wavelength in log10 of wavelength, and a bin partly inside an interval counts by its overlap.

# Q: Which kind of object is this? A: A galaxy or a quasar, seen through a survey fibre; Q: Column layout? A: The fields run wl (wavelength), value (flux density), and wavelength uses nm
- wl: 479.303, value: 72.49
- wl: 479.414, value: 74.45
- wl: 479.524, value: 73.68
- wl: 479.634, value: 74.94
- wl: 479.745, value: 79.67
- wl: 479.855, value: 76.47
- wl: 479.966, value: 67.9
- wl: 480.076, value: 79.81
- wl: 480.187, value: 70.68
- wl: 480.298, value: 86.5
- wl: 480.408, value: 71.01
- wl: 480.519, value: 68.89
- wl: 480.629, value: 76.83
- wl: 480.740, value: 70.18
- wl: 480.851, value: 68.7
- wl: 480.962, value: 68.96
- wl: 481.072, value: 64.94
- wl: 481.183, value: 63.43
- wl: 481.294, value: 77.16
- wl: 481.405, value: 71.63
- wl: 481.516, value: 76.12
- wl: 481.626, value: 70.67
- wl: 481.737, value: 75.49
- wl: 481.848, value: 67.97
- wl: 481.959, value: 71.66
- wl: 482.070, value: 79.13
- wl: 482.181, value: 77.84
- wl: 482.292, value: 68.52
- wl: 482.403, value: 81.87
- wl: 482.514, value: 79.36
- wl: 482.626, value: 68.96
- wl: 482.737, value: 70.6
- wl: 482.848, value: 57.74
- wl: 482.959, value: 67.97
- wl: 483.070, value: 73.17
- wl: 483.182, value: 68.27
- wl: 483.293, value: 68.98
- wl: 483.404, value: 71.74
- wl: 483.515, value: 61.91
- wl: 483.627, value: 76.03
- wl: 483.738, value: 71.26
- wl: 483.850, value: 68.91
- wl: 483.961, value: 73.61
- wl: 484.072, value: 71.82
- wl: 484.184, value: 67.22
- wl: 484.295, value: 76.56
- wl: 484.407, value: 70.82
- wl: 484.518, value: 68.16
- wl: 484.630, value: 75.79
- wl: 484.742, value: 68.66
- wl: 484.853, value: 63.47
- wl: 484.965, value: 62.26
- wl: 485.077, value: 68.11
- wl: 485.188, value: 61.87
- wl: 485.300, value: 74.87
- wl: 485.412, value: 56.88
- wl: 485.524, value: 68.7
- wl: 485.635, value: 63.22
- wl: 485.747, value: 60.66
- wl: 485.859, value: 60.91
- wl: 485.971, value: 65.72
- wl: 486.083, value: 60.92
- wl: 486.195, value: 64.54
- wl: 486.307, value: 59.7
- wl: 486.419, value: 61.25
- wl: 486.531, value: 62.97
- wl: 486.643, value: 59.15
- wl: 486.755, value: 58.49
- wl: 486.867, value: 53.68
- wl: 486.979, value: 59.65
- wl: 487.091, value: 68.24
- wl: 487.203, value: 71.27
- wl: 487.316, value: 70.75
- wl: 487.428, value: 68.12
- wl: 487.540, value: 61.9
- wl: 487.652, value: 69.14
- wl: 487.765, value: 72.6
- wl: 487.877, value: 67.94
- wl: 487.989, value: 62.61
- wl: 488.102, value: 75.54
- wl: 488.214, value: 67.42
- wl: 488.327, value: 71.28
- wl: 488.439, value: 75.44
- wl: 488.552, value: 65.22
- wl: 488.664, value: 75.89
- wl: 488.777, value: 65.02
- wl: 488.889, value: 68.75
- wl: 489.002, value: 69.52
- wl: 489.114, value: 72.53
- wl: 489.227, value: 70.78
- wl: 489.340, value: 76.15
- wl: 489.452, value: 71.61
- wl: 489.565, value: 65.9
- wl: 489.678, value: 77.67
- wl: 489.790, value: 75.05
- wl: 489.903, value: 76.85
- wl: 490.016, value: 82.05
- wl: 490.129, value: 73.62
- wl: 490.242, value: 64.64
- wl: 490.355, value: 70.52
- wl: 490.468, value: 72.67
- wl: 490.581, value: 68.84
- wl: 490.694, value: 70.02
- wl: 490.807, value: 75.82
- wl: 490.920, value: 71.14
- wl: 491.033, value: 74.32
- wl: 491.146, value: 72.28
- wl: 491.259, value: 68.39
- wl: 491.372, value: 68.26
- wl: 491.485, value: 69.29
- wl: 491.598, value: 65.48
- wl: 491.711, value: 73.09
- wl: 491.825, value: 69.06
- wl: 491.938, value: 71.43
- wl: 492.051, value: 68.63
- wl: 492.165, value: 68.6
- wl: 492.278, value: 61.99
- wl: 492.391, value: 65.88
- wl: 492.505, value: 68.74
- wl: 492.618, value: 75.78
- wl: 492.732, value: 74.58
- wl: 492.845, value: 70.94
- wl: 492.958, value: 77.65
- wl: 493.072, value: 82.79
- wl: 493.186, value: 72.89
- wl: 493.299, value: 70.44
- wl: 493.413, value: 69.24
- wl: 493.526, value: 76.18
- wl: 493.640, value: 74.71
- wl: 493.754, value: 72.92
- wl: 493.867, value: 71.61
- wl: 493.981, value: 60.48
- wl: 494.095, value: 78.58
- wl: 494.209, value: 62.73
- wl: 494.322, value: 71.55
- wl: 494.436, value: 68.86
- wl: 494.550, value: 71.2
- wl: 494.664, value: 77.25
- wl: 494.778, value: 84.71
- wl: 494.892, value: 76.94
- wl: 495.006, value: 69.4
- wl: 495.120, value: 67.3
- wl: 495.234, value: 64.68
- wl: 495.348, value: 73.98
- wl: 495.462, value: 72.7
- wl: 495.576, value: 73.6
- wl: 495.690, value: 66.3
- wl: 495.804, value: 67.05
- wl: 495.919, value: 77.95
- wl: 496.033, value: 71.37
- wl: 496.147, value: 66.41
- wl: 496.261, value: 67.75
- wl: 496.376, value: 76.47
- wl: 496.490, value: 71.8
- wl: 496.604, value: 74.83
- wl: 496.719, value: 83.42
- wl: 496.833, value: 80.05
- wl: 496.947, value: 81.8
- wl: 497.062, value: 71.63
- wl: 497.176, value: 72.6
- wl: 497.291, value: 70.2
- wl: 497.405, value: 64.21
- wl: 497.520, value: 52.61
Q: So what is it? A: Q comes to 0.13 nm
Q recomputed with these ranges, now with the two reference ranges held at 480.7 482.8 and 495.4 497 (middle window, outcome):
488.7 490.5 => 0.02 nm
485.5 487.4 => 0.26 nm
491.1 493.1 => 0.07 nm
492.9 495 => 0.01 nm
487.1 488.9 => 0.09 nm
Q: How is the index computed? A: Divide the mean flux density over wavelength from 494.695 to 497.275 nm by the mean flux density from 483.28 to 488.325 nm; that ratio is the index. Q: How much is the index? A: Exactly 1.1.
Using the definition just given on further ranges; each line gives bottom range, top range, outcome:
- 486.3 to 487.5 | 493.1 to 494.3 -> 1.13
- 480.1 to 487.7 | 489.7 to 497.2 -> 1.05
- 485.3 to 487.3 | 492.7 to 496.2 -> 1.15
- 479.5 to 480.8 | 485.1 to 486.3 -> 0.85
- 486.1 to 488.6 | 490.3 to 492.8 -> 1.07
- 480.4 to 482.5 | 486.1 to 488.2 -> 0.90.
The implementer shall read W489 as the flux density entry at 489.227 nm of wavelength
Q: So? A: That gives 70.78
